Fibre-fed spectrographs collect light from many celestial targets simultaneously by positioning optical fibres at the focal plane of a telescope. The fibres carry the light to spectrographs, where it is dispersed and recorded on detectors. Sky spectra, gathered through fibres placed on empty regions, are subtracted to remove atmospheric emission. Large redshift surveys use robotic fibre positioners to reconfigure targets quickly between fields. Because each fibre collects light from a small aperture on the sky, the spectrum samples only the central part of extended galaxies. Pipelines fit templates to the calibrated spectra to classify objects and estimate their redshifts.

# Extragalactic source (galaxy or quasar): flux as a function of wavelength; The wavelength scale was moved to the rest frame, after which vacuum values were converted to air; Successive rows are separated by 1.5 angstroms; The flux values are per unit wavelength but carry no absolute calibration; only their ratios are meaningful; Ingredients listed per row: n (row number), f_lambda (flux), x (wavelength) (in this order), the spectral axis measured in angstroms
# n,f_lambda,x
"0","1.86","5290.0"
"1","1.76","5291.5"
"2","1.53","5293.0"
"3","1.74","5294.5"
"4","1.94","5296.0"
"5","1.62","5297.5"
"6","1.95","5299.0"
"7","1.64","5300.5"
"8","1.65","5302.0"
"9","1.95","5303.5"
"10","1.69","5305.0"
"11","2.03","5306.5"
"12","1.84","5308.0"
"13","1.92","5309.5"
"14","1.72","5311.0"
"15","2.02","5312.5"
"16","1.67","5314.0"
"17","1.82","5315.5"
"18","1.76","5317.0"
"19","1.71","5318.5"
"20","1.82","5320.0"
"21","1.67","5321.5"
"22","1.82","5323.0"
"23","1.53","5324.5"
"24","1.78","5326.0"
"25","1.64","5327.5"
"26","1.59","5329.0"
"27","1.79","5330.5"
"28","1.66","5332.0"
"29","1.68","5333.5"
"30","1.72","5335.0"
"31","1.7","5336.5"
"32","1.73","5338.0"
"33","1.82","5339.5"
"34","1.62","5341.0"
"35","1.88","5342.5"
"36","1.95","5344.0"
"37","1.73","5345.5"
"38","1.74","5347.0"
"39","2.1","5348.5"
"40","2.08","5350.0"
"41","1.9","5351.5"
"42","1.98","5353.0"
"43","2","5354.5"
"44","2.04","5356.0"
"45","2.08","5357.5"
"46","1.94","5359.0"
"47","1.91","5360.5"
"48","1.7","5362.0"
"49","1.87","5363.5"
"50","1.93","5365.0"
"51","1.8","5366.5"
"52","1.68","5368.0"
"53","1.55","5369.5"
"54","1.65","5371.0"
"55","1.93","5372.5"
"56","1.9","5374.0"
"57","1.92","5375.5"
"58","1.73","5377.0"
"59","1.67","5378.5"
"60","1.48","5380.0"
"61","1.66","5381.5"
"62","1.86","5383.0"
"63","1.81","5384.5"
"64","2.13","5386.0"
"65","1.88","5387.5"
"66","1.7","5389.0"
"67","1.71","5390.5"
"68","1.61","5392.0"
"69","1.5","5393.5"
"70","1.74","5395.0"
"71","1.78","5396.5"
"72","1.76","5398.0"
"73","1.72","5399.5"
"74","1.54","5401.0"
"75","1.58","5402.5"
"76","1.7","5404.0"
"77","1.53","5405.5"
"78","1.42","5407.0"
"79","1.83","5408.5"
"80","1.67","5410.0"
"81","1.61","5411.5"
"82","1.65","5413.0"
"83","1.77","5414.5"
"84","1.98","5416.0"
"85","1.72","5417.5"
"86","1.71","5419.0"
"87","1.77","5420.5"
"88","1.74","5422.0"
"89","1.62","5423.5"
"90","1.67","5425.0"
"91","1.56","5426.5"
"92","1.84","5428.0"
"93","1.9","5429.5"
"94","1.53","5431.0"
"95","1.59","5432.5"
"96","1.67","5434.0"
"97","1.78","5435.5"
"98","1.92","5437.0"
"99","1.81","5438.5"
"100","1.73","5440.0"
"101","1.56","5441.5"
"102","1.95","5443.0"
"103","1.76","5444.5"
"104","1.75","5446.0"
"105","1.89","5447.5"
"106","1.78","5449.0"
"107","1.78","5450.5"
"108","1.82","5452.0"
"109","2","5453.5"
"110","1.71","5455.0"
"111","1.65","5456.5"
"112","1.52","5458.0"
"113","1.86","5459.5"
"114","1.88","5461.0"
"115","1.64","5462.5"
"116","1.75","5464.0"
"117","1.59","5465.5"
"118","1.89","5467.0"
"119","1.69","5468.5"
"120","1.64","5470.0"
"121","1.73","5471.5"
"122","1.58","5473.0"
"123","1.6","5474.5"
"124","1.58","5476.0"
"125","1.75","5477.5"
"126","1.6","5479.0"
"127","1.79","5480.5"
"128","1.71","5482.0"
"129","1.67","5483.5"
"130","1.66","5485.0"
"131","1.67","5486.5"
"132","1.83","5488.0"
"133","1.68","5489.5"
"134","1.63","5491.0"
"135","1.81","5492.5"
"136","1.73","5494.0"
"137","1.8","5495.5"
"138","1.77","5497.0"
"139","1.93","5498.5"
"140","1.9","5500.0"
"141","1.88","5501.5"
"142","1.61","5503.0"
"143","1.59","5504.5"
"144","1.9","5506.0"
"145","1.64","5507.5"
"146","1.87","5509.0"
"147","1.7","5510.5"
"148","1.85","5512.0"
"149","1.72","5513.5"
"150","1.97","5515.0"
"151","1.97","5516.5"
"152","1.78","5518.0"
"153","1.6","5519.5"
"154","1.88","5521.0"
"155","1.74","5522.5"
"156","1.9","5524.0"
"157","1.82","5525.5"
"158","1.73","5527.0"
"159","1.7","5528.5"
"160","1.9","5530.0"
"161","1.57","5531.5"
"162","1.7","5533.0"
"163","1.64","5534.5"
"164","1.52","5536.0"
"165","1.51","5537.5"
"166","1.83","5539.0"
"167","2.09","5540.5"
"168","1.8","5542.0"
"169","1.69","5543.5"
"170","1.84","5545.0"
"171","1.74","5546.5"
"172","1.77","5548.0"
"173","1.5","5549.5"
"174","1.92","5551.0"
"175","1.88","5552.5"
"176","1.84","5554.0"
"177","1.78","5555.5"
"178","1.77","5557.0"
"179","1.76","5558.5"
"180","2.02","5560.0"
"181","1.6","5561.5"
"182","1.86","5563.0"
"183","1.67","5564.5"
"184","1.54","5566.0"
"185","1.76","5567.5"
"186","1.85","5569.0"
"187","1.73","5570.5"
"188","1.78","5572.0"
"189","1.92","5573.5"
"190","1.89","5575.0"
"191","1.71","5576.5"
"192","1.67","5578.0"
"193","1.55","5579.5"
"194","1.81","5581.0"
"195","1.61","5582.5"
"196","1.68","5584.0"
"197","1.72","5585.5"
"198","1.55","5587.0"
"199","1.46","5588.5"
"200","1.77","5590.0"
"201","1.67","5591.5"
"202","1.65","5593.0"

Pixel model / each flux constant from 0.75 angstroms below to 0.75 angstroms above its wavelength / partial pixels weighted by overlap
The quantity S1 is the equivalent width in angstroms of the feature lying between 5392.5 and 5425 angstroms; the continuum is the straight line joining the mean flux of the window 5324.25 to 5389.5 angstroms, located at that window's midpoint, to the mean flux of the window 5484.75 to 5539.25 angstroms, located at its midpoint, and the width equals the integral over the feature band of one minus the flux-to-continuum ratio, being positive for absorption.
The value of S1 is 2.0 angstroms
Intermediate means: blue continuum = 1.81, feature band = 1.68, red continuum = 1.76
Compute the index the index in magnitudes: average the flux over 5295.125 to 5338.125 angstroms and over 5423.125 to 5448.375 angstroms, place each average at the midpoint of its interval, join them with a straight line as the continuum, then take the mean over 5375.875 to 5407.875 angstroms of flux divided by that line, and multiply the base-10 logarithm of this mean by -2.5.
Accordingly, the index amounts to 0.03 mag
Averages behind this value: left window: 1.76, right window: 1.74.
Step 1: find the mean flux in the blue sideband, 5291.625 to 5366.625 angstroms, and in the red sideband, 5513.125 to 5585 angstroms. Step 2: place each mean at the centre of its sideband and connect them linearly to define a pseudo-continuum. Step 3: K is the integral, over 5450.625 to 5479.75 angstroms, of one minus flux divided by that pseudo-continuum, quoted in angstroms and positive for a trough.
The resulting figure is 1.1 angstroms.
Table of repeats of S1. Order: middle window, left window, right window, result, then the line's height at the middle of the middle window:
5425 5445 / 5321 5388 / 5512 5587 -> 0.6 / 1.79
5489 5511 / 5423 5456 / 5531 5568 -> -0.2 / 1.75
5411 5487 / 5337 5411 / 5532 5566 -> 1.9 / 1.77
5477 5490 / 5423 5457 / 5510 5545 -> 0.4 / 1.76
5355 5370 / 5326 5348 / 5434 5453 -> -0.9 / 1.75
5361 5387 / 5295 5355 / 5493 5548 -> 0.1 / 1.79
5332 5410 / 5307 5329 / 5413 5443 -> -1.4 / 1.75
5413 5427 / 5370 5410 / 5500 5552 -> 0.0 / 1.73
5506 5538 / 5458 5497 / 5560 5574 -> -0.4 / 1.73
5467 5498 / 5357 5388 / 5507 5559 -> 1.4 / 1.78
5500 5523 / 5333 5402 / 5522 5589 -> -0.4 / 1.76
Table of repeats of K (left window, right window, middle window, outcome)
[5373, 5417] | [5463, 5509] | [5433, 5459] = -0.72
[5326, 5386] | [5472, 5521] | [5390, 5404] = 1.01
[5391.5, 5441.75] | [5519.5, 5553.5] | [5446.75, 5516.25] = -0.78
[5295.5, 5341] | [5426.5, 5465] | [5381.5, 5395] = -0.06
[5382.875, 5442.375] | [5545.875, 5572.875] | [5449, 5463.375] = -0.28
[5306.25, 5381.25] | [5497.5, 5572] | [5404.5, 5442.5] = 1.78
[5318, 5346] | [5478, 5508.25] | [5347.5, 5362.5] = -2.11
